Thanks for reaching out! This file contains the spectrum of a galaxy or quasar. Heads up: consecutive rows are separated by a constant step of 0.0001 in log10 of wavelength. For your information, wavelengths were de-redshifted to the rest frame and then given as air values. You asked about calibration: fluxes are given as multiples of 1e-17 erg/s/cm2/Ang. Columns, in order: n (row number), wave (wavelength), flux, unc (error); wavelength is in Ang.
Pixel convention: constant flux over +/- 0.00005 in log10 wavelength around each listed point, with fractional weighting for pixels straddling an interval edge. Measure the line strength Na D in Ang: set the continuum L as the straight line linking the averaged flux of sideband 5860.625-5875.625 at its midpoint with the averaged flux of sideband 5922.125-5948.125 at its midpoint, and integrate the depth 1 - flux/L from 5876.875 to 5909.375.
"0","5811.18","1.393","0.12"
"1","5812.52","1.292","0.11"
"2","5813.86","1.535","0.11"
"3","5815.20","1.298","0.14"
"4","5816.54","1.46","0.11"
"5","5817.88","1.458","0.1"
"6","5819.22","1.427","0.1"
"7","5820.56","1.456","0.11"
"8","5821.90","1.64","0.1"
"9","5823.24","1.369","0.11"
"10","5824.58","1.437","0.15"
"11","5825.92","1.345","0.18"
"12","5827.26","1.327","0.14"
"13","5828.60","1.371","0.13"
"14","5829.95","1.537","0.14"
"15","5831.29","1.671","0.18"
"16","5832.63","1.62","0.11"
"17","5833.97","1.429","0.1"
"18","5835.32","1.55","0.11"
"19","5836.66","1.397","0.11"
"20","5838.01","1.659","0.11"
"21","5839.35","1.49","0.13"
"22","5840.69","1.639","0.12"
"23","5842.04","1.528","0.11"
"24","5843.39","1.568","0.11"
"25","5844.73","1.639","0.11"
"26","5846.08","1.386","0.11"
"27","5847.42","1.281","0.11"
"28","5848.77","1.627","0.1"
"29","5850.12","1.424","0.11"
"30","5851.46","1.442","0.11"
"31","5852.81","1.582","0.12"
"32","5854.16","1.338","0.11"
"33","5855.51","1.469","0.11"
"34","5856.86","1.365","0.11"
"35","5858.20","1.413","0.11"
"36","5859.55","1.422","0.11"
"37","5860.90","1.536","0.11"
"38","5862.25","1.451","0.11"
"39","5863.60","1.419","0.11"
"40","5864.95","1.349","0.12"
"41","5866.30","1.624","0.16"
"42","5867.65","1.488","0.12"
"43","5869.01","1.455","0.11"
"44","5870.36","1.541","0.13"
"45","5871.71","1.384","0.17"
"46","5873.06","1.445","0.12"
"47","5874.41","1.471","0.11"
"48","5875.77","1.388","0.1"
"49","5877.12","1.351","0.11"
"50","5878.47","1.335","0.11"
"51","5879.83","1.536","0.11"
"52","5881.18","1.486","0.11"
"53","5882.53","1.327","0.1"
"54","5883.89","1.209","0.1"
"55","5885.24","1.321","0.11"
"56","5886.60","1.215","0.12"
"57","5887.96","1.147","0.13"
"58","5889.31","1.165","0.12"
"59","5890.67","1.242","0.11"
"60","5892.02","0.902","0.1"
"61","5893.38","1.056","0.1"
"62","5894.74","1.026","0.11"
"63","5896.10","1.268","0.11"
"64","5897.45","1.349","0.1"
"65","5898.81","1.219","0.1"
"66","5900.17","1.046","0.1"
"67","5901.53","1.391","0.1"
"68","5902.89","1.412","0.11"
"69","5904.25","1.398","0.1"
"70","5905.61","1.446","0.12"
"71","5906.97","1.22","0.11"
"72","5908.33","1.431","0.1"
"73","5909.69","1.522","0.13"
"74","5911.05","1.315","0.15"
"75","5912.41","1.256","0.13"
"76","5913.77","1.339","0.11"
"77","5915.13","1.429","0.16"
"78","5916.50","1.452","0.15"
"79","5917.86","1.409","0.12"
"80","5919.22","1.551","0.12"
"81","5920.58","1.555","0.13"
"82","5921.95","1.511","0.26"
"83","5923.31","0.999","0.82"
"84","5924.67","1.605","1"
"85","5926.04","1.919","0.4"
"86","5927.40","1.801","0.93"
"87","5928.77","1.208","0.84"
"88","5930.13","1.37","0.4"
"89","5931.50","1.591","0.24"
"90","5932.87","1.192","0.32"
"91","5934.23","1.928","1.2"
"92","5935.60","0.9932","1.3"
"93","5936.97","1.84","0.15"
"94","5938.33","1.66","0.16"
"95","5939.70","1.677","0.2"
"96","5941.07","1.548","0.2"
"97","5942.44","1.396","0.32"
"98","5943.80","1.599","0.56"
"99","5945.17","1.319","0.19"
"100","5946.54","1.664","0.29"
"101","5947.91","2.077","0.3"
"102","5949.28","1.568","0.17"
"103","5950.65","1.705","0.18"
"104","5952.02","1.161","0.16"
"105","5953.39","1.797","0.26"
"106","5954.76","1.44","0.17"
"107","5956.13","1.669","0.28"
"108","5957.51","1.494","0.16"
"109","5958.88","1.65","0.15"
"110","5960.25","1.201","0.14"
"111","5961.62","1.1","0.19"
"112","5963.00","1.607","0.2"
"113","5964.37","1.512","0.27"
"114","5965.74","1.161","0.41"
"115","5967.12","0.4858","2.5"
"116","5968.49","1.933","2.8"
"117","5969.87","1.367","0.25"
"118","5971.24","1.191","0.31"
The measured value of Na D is 4.76 Ang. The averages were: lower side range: 1.46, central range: 1.27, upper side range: 1.54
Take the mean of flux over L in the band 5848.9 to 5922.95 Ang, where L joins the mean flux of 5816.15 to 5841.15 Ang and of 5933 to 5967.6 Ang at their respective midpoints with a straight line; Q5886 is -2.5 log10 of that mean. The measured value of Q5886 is 0.09 mag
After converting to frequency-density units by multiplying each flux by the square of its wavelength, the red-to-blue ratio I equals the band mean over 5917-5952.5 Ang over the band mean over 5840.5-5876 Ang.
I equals 1.07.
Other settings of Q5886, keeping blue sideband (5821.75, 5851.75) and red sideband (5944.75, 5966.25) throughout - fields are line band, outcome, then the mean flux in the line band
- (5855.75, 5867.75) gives 0.03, 1.45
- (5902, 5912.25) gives 0.09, 1.39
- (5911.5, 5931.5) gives 0.03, 1.46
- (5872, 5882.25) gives 0.06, 1.43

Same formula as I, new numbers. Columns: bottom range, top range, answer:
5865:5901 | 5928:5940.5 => 1.17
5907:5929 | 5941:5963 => 1.06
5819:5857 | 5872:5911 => 0.89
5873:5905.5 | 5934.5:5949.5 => 1.26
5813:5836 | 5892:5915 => 0.90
